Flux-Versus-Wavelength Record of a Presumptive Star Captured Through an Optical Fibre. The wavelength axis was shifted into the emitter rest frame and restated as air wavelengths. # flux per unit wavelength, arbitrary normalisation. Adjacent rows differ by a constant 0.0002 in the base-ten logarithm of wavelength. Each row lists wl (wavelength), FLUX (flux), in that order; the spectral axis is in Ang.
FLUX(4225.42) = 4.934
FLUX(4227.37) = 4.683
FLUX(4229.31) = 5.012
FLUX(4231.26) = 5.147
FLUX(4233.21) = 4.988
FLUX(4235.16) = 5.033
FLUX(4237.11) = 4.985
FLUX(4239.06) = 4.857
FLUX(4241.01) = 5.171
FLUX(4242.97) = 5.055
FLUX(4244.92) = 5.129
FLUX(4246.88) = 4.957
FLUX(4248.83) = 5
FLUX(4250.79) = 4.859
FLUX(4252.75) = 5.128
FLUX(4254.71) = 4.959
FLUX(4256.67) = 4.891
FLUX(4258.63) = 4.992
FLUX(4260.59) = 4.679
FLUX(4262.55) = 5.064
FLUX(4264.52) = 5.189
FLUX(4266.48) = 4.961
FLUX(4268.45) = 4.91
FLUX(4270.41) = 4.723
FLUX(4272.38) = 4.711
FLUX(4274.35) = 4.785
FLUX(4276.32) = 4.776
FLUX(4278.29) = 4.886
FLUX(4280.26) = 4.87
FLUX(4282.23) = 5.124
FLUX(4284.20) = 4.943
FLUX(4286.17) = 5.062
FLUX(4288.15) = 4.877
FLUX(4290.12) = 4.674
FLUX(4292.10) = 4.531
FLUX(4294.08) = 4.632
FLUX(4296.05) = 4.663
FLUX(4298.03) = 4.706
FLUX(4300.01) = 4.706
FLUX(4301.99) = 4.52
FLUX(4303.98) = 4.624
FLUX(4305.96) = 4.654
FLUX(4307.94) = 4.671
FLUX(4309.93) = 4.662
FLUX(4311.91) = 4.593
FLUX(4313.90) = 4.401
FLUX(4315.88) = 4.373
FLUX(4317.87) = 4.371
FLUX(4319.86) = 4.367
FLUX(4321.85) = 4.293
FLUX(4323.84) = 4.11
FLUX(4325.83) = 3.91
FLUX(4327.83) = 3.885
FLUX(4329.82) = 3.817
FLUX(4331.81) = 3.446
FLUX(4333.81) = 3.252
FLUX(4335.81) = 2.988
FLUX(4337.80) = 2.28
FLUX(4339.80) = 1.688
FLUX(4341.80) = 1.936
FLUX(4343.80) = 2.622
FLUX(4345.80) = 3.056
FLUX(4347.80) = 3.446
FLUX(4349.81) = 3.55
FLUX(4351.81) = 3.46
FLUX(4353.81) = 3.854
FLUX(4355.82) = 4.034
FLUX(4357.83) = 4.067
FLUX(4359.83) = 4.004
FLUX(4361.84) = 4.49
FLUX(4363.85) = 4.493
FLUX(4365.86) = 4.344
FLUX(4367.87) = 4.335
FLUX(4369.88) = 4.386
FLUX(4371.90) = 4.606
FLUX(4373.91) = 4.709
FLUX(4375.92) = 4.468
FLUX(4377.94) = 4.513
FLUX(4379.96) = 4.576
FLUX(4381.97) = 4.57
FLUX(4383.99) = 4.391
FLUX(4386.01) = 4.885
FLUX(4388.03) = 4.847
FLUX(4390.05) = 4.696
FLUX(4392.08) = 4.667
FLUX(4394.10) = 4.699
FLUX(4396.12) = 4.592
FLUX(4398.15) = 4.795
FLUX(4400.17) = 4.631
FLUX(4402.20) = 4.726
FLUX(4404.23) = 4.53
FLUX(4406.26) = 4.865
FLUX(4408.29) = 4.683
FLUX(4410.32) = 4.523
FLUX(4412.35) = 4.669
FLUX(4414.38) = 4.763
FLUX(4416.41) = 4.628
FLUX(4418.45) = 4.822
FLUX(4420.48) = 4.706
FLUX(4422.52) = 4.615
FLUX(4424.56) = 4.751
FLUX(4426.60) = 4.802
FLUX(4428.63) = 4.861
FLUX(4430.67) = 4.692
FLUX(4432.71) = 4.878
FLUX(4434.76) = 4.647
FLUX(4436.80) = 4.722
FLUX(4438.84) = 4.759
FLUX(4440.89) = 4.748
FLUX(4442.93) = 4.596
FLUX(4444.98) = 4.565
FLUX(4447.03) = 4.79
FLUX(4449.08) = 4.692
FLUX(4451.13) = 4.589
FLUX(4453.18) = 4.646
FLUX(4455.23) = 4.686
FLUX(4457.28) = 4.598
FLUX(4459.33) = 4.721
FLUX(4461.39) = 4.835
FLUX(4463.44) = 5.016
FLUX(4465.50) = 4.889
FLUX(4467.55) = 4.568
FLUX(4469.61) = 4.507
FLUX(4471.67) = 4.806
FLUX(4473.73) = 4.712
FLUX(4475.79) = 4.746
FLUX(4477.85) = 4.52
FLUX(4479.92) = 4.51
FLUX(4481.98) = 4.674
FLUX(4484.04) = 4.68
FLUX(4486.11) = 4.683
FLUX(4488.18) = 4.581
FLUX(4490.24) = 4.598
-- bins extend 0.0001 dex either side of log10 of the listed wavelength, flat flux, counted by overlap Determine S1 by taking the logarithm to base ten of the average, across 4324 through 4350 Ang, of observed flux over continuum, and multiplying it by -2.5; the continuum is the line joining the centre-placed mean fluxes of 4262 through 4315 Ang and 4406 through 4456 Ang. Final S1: 0.47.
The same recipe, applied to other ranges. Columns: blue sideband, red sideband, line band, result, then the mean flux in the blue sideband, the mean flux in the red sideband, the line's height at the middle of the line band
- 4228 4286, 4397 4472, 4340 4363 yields 0.37 mag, 4.96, 4.71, 4.83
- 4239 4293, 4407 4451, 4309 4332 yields 0.15 mag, 4.92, 4.71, 4.85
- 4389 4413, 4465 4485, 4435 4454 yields 0.00 mag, 4.67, 4.66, 4.66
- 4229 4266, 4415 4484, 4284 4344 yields 0.20 mag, 5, 4.71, 4.91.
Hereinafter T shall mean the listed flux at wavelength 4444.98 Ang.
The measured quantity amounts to 4.565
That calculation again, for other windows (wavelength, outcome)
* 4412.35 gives 4.669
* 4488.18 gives 4.581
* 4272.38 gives 4.711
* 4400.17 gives 4.631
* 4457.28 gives 4.598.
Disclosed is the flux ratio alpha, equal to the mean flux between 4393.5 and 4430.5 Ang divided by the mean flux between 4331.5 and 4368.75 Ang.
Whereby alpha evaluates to 1.4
